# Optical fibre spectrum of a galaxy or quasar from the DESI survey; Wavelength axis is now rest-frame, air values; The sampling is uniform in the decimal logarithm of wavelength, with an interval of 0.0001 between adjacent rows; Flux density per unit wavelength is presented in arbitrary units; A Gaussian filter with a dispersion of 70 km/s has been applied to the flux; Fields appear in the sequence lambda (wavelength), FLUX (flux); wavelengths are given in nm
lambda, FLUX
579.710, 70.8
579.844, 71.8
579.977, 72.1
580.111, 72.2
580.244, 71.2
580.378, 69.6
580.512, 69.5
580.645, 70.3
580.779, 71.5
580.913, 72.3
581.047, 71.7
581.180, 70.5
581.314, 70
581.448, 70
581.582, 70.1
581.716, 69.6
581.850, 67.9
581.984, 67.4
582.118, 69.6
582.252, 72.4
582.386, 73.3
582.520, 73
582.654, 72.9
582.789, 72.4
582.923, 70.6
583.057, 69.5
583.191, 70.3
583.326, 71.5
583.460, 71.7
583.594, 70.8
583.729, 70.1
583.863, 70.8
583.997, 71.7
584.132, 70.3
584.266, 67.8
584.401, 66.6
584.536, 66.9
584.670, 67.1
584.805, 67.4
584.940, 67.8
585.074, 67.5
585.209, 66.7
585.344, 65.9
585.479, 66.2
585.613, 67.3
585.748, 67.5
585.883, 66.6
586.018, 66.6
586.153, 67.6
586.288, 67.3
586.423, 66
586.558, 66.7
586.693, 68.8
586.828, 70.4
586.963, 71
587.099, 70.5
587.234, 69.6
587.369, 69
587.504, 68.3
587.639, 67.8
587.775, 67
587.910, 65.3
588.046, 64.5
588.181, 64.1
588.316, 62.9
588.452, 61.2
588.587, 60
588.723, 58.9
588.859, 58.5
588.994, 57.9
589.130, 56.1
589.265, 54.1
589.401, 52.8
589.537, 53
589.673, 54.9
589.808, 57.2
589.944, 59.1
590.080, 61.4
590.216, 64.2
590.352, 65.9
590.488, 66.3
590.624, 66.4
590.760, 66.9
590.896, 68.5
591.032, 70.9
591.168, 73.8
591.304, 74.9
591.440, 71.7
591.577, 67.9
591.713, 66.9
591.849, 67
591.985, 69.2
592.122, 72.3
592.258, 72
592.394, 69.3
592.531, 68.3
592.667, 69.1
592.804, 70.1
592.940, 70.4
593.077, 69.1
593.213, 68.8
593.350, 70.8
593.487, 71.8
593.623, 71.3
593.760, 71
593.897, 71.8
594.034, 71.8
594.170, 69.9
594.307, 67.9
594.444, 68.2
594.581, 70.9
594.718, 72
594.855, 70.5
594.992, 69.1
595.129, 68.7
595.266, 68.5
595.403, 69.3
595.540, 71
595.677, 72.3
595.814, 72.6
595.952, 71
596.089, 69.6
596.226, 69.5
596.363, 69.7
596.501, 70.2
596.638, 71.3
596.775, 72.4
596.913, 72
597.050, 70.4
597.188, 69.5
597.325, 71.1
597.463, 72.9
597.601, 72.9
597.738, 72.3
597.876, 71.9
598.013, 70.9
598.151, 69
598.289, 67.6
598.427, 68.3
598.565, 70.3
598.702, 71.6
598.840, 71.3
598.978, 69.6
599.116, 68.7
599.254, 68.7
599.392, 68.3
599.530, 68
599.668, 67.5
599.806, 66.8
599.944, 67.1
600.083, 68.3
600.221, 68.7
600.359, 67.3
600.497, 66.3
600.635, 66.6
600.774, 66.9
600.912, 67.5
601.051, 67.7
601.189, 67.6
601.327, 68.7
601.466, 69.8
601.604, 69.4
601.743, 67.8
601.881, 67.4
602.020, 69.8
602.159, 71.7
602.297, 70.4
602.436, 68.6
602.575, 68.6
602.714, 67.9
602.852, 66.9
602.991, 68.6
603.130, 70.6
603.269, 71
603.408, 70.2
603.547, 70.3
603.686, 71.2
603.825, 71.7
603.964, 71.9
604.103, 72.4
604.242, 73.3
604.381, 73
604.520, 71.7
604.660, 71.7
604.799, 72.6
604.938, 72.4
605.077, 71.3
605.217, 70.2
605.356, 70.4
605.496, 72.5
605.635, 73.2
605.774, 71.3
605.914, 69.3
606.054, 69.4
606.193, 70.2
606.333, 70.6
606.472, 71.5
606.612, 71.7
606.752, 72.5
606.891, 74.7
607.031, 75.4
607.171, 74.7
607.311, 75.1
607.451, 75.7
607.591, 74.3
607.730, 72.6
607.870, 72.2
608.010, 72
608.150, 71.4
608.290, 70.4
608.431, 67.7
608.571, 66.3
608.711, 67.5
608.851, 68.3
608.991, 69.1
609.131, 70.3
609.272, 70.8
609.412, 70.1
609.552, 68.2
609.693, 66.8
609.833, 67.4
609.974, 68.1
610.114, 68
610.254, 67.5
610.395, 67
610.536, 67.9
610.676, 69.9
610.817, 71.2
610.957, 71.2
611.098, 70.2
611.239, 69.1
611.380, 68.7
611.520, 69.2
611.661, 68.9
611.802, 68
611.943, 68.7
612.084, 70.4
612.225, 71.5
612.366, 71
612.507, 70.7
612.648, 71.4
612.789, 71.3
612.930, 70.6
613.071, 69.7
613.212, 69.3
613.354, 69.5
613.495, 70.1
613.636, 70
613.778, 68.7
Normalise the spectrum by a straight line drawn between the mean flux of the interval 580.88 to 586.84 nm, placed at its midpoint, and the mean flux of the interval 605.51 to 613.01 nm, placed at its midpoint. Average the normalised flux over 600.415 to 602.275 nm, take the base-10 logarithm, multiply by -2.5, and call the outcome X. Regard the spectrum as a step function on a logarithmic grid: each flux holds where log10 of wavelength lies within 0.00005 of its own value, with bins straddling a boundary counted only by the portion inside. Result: 0.03 mag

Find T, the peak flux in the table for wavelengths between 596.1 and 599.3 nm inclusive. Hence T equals 72.9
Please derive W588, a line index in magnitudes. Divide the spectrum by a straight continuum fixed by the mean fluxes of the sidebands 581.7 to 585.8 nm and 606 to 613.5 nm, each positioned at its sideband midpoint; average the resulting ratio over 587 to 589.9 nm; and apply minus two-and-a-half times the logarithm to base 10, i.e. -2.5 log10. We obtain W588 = 0.13 mag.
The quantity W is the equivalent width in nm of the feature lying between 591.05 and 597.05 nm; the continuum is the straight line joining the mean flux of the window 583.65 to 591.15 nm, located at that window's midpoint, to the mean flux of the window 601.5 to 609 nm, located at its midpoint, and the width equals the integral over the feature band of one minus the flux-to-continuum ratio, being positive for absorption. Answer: -0.27 nm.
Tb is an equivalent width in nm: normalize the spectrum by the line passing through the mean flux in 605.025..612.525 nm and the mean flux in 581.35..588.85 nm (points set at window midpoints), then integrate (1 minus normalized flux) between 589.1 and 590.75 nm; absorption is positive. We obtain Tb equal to 0.22 nm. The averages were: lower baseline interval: 68.1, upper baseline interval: 70.4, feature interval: 59.6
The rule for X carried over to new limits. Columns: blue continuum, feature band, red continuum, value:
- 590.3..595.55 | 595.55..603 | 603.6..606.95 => 0.02 mag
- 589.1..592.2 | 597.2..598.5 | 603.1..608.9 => -0.04 mag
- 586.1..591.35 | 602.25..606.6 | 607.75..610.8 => -0.05 mag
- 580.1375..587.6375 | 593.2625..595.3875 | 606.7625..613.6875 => -0.01 mag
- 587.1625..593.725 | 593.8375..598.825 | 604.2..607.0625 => -0.04 mag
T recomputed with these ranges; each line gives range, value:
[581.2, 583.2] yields 73.3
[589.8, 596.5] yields 74.9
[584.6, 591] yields 71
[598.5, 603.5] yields 71.7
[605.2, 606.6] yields 73.2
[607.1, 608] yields 75.7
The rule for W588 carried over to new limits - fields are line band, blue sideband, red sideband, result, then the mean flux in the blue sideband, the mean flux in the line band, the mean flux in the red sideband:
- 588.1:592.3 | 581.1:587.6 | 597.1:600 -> 0.09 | 69.2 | 63.7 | 69.7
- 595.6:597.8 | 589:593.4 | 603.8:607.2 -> -0.05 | 65.8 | 71.2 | 72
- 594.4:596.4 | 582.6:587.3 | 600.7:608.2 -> 0.00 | 68.8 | 70.2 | 71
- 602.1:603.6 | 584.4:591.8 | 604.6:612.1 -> -0.01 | 65.2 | 69.5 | 70.5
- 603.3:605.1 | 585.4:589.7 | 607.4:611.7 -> -0.06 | 64.1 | 71.8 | 69.6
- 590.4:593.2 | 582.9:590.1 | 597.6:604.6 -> -0.04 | 65.5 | 69.5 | 69.4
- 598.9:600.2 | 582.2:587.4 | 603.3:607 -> 0.04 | 69.1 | 68.1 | 71.6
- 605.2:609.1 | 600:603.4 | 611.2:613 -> -0.03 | 68.5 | 71.5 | 70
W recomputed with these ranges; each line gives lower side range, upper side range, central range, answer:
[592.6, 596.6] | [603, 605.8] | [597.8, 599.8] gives 0.04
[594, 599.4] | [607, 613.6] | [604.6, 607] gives -0.05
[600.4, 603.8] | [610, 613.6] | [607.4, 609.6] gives -0.03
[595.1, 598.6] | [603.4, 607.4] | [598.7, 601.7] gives 0.12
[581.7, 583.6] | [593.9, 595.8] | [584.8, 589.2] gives 0.31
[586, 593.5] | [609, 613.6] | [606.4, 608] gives -0.11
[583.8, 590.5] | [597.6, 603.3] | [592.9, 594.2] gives -0.08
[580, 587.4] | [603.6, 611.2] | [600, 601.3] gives 0.06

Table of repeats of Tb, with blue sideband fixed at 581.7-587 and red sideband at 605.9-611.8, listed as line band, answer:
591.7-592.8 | 0.000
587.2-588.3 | 0.040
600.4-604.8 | 0.022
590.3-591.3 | 0.007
